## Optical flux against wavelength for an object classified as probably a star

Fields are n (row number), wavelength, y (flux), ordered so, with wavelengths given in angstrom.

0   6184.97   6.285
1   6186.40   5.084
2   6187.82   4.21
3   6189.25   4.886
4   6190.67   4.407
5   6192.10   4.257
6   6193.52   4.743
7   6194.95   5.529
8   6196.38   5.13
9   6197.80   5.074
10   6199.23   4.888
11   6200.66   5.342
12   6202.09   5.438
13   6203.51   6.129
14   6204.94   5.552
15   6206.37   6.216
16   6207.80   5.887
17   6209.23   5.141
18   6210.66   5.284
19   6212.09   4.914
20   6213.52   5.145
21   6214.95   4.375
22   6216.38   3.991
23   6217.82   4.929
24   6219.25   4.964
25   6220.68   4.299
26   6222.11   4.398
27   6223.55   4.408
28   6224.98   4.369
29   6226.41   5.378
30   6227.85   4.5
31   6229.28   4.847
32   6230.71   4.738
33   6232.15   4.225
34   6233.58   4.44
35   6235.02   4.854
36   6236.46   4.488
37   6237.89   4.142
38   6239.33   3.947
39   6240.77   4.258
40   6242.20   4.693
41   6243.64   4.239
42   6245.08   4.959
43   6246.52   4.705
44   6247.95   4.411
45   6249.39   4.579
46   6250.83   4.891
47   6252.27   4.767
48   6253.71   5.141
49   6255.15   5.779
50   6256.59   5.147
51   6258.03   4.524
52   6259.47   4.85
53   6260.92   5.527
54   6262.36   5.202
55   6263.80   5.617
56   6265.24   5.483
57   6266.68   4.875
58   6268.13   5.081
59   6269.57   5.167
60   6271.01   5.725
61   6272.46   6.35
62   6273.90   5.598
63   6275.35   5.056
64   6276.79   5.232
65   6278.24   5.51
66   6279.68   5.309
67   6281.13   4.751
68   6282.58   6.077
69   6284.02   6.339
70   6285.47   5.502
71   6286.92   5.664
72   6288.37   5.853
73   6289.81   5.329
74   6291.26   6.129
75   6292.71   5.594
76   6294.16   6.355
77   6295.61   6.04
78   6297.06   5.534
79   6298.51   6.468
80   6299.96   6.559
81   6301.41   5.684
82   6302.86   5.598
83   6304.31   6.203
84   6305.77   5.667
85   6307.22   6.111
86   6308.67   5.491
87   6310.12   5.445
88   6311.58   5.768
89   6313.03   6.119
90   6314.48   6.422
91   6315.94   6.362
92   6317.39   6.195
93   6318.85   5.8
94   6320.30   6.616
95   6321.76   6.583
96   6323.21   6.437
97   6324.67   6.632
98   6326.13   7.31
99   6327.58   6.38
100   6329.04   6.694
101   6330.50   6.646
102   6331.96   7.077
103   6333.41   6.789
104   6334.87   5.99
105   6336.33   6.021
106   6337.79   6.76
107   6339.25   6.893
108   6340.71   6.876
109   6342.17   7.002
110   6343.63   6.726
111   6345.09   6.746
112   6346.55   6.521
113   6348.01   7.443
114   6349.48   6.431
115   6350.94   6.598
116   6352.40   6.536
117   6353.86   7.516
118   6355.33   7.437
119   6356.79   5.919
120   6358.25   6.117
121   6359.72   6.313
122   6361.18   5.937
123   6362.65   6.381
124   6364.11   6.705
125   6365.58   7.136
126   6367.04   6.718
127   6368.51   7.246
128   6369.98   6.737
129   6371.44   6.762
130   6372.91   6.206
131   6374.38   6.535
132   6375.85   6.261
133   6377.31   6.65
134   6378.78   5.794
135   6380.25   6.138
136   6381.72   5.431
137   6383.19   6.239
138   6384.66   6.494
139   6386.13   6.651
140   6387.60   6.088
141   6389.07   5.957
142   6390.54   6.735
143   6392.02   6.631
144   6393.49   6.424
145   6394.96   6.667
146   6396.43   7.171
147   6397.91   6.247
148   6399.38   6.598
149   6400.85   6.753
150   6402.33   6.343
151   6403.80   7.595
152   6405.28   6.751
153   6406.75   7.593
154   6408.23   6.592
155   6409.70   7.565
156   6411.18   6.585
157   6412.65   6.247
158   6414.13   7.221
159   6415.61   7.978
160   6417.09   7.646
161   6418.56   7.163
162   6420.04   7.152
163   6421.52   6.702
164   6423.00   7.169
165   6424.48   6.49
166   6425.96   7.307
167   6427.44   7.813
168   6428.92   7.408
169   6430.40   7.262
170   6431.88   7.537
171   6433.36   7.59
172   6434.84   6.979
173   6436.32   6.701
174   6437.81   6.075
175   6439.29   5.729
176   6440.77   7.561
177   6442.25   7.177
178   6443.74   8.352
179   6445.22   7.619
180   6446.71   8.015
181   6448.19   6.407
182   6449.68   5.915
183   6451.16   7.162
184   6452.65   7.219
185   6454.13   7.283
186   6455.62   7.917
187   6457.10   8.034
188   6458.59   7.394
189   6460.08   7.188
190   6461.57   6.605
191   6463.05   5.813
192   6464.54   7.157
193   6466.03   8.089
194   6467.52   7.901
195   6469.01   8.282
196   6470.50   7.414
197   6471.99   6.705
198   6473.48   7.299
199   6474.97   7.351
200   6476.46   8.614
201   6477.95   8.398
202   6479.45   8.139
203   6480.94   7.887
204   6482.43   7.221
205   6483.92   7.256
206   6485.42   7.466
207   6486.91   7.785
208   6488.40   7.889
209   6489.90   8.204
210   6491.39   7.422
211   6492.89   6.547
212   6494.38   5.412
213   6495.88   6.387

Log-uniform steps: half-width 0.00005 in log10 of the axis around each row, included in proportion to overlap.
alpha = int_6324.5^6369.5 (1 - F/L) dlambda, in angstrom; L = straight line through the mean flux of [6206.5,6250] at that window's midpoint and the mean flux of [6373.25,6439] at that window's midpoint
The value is -4.6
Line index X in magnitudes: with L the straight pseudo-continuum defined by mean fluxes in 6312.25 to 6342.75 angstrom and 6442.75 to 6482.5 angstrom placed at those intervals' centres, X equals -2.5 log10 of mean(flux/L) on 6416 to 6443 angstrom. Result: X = 0.02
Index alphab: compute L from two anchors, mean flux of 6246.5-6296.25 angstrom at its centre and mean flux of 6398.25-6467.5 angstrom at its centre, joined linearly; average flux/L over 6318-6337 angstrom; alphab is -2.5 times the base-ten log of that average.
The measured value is -0.095 mag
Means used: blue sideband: 5.39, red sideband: 7.12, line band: 6.54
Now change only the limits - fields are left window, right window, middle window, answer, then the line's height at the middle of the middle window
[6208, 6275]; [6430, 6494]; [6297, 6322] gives -0.08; 5.63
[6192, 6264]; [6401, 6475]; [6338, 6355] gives -0.11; 6.18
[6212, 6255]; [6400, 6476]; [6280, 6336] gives -0.10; 5.55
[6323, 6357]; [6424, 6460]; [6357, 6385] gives 0.08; 6.88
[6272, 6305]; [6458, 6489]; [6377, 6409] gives 0.04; 6.76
